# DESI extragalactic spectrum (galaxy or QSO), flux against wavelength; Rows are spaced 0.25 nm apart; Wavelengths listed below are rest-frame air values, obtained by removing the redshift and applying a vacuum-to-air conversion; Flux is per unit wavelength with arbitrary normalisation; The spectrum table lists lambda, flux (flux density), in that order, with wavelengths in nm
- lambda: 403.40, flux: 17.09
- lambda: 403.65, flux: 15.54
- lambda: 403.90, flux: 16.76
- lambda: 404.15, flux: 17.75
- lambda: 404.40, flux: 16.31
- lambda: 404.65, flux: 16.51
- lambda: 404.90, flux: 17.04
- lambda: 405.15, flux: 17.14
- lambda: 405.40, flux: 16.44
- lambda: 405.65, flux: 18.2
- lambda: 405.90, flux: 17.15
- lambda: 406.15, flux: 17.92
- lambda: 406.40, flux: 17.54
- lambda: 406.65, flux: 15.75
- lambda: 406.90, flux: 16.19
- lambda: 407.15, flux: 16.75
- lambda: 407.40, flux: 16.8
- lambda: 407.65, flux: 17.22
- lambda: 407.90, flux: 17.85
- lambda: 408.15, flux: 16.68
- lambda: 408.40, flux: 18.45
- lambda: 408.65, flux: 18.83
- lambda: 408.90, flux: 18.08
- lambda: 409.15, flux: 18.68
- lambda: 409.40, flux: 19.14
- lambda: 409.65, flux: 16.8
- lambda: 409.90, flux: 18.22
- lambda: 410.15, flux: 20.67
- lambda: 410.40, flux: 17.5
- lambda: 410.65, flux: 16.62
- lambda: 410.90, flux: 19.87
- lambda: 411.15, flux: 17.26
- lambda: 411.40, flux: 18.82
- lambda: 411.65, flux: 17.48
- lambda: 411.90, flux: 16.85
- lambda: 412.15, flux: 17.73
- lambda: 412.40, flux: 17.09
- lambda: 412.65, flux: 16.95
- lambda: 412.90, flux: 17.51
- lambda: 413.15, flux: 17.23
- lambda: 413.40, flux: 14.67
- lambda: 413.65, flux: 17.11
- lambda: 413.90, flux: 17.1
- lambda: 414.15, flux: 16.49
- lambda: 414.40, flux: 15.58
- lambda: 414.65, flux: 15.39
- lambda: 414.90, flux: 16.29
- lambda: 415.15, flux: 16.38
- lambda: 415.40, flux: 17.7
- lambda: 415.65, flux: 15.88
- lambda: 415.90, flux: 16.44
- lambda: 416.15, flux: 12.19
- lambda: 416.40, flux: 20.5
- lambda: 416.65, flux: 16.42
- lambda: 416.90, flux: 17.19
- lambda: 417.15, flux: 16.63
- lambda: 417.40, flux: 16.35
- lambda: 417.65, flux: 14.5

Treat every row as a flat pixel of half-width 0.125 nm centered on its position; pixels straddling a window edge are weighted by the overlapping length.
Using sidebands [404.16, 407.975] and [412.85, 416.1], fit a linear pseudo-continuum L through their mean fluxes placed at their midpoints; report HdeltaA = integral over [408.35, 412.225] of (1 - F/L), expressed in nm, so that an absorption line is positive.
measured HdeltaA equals -0.356 nm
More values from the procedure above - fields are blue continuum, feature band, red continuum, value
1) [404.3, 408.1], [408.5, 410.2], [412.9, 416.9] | -0.178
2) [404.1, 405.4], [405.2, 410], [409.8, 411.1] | 0.049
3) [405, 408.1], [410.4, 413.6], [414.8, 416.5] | -0.126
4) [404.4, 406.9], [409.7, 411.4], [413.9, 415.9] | -0.173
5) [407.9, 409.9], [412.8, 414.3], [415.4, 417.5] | 0.041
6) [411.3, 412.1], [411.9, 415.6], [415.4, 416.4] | 0.035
